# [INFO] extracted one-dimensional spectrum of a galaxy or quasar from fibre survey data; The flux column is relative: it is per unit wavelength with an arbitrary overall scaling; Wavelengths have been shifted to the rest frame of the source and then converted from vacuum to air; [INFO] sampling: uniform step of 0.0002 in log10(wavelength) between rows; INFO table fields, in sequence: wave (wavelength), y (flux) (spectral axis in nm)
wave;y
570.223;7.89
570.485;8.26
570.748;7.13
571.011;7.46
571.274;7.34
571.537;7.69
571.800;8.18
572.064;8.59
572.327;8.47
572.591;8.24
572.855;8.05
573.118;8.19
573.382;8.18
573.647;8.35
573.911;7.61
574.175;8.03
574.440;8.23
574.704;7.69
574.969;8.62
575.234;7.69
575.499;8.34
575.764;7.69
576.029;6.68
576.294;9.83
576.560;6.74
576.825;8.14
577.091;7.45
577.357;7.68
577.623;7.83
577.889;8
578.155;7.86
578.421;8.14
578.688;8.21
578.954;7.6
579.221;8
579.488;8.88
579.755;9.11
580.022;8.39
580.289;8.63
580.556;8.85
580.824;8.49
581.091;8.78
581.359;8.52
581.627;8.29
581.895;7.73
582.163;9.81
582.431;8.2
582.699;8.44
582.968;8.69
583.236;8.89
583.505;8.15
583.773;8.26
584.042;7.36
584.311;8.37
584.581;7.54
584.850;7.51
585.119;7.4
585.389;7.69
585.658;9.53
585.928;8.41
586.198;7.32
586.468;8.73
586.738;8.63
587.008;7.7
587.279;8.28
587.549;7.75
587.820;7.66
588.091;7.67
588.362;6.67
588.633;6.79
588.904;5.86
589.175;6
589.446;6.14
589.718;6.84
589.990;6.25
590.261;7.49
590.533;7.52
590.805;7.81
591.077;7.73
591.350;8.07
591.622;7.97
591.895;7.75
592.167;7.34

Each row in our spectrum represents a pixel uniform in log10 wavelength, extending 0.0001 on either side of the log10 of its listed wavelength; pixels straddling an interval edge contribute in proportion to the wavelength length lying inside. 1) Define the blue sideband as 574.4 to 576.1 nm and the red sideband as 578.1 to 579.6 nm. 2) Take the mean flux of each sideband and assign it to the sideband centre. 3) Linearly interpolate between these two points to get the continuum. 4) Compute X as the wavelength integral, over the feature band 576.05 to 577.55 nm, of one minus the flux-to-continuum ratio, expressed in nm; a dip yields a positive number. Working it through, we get 0.02 nm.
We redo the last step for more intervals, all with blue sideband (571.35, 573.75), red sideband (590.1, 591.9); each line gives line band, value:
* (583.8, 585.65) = 0.020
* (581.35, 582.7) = -0.092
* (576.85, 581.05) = -0.097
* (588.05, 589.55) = 0.258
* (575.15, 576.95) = 0.051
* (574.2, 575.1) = -0.002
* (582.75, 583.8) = -0.078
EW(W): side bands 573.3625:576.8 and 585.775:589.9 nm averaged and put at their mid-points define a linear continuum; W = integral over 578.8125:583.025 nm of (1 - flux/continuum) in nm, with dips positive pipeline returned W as -0.46 nm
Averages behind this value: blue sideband 7.97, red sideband 7.36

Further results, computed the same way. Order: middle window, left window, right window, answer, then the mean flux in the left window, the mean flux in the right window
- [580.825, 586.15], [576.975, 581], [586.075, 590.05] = -0.38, 8.22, 7.24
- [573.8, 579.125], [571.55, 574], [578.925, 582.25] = 0.29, 8.19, 8.55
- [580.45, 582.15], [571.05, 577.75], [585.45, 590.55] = -0.18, 7.97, 7.43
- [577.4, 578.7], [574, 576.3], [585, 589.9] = -0.02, 7.99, 7.49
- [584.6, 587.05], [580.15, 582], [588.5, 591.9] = -0.11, 8.48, 7.07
